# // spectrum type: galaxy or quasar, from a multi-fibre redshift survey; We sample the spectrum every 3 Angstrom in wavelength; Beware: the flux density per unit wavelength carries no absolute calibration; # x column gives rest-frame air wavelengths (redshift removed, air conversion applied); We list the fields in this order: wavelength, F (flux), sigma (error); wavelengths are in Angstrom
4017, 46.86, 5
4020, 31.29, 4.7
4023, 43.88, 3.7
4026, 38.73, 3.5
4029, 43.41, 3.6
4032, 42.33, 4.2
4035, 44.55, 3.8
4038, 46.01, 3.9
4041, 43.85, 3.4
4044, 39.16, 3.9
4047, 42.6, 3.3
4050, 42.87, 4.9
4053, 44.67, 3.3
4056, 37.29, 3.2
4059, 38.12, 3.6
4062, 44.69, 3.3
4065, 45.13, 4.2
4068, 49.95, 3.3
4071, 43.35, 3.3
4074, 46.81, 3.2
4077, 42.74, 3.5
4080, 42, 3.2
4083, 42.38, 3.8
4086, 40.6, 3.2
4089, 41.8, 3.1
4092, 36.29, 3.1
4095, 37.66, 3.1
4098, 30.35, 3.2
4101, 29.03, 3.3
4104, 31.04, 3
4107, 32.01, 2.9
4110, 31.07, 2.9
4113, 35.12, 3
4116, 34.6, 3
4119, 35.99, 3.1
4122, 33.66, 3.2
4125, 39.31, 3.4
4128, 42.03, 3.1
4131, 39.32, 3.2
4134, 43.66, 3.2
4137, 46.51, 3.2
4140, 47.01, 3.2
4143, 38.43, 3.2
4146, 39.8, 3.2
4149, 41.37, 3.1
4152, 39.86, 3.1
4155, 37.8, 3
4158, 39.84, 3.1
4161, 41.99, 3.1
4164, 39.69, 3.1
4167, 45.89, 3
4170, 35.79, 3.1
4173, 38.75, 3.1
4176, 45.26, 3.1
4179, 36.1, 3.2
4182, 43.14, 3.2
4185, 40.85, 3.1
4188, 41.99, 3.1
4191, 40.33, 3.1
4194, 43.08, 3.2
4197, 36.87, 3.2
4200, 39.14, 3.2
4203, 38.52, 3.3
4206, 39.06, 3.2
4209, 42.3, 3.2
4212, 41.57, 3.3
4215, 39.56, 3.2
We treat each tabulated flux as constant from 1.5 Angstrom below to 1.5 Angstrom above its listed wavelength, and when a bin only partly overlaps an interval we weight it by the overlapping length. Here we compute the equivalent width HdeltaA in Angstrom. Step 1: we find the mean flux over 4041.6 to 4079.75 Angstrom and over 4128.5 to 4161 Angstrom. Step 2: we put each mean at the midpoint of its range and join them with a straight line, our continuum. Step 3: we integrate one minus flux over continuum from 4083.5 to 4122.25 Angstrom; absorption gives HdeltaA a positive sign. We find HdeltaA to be 6.85 Angstrom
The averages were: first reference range 43.1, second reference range 41.4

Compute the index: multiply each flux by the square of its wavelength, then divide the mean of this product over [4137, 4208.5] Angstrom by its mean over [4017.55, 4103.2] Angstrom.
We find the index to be 1.0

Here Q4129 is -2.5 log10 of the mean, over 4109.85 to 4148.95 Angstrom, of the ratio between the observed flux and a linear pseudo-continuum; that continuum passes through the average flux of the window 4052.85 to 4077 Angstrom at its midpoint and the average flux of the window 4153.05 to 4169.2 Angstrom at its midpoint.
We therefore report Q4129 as 0.06 mag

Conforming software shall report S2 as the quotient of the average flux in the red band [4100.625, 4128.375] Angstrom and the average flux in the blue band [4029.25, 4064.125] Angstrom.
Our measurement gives 0.8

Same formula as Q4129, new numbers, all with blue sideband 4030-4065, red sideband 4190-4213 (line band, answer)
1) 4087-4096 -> 0.08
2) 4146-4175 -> 0.01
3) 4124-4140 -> -0.04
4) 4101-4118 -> 0.26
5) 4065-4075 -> -0.11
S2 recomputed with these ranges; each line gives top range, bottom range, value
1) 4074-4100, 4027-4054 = 0.91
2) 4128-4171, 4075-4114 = 1.13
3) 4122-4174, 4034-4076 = 0.94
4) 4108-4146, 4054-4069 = 0.91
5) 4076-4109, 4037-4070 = 0.85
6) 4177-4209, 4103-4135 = 1.11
